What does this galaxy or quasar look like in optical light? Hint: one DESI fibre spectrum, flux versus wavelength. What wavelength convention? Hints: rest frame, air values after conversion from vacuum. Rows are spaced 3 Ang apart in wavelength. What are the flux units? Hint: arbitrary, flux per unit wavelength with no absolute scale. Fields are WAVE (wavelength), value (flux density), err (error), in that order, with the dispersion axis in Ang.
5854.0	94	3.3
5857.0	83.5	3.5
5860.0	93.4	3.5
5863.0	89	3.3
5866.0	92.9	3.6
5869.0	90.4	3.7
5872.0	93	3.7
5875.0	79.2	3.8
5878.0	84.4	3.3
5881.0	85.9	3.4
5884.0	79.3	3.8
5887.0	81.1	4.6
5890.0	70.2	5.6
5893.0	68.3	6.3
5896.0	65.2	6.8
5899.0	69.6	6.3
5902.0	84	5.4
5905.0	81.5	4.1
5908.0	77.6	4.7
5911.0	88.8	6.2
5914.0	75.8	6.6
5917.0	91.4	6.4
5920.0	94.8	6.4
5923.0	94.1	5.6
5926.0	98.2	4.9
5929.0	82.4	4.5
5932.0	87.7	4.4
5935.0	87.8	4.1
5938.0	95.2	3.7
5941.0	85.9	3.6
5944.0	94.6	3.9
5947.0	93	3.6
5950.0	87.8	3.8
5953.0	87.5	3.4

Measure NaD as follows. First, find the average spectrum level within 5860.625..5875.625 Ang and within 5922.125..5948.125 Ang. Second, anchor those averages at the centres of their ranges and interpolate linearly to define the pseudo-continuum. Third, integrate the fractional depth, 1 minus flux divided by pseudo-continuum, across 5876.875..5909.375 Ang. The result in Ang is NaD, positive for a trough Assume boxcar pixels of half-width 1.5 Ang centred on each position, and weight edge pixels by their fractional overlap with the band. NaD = 4.8 Ang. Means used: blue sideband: 89.7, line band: 76.9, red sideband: 90.9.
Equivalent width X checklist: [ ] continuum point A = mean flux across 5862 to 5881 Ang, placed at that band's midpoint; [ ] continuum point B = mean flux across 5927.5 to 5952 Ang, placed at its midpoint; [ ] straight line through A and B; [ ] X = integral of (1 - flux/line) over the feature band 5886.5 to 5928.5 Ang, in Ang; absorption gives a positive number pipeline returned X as 3.4 Ang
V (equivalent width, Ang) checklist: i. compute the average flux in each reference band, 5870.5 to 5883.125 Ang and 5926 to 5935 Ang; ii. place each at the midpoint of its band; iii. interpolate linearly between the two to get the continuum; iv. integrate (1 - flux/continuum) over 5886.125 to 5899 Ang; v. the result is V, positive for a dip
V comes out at 2.32 Ang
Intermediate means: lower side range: 85.3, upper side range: 87.7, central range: 70.5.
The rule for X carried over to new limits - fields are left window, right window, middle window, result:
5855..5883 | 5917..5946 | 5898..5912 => 1.47 Ang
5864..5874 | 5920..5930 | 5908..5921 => 0.85 Ang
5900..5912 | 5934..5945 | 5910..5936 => -0.74 Ang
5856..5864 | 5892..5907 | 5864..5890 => -0.74 Ang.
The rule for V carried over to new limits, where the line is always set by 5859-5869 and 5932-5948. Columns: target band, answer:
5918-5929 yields -0.3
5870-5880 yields 0.6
